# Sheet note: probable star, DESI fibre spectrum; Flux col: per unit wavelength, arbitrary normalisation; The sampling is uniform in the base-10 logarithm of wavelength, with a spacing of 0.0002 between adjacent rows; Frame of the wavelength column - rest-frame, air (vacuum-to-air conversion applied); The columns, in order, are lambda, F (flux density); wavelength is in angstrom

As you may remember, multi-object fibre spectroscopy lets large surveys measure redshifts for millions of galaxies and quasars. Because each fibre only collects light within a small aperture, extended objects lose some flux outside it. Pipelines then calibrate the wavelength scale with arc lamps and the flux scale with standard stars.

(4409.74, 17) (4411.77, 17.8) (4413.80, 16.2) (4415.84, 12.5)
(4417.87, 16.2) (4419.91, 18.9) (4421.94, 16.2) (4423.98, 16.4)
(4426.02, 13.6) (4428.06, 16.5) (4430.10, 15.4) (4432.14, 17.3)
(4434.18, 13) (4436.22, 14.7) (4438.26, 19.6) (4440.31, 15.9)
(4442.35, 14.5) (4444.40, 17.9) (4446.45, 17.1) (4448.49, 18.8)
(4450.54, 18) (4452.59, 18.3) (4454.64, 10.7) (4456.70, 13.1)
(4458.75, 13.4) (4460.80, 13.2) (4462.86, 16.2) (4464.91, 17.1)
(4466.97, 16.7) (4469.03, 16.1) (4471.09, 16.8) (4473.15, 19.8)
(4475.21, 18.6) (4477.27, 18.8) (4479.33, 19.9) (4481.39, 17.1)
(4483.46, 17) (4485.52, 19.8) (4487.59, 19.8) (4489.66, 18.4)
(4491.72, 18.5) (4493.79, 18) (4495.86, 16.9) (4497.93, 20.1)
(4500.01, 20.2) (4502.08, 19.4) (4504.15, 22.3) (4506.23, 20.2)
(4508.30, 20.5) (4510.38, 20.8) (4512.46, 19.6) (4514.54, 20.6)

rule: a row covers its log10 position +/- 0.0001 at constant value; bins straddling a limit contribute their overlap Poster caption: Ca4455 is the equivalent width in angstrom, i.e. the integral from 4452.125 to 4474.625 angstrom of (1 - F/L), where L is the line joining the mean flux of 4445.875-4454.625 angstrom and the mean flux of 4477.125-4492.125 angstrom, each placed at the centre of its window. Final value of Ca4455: 2.8 angstrom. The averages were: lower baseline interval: 17.3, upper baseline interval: 18.7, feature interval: 15.6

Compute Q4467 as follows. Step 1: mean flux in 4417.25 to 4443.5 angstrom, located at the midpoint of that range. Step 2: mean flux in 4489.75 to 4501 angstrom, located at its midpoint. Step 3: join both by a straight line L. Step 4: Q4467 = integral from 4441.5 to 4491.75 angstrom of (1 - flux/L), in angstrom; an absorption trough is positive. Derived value 1.51 angstrom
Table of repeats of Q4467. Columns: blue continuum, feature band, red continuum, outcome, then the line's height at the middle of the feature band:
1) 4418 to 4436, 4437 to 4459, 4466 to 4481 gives 0.8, 16.9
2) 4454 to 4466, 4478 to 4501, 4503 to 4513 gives -0.7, 18.2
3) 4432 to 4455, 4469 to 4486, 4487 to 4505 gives 0.0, 18.3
